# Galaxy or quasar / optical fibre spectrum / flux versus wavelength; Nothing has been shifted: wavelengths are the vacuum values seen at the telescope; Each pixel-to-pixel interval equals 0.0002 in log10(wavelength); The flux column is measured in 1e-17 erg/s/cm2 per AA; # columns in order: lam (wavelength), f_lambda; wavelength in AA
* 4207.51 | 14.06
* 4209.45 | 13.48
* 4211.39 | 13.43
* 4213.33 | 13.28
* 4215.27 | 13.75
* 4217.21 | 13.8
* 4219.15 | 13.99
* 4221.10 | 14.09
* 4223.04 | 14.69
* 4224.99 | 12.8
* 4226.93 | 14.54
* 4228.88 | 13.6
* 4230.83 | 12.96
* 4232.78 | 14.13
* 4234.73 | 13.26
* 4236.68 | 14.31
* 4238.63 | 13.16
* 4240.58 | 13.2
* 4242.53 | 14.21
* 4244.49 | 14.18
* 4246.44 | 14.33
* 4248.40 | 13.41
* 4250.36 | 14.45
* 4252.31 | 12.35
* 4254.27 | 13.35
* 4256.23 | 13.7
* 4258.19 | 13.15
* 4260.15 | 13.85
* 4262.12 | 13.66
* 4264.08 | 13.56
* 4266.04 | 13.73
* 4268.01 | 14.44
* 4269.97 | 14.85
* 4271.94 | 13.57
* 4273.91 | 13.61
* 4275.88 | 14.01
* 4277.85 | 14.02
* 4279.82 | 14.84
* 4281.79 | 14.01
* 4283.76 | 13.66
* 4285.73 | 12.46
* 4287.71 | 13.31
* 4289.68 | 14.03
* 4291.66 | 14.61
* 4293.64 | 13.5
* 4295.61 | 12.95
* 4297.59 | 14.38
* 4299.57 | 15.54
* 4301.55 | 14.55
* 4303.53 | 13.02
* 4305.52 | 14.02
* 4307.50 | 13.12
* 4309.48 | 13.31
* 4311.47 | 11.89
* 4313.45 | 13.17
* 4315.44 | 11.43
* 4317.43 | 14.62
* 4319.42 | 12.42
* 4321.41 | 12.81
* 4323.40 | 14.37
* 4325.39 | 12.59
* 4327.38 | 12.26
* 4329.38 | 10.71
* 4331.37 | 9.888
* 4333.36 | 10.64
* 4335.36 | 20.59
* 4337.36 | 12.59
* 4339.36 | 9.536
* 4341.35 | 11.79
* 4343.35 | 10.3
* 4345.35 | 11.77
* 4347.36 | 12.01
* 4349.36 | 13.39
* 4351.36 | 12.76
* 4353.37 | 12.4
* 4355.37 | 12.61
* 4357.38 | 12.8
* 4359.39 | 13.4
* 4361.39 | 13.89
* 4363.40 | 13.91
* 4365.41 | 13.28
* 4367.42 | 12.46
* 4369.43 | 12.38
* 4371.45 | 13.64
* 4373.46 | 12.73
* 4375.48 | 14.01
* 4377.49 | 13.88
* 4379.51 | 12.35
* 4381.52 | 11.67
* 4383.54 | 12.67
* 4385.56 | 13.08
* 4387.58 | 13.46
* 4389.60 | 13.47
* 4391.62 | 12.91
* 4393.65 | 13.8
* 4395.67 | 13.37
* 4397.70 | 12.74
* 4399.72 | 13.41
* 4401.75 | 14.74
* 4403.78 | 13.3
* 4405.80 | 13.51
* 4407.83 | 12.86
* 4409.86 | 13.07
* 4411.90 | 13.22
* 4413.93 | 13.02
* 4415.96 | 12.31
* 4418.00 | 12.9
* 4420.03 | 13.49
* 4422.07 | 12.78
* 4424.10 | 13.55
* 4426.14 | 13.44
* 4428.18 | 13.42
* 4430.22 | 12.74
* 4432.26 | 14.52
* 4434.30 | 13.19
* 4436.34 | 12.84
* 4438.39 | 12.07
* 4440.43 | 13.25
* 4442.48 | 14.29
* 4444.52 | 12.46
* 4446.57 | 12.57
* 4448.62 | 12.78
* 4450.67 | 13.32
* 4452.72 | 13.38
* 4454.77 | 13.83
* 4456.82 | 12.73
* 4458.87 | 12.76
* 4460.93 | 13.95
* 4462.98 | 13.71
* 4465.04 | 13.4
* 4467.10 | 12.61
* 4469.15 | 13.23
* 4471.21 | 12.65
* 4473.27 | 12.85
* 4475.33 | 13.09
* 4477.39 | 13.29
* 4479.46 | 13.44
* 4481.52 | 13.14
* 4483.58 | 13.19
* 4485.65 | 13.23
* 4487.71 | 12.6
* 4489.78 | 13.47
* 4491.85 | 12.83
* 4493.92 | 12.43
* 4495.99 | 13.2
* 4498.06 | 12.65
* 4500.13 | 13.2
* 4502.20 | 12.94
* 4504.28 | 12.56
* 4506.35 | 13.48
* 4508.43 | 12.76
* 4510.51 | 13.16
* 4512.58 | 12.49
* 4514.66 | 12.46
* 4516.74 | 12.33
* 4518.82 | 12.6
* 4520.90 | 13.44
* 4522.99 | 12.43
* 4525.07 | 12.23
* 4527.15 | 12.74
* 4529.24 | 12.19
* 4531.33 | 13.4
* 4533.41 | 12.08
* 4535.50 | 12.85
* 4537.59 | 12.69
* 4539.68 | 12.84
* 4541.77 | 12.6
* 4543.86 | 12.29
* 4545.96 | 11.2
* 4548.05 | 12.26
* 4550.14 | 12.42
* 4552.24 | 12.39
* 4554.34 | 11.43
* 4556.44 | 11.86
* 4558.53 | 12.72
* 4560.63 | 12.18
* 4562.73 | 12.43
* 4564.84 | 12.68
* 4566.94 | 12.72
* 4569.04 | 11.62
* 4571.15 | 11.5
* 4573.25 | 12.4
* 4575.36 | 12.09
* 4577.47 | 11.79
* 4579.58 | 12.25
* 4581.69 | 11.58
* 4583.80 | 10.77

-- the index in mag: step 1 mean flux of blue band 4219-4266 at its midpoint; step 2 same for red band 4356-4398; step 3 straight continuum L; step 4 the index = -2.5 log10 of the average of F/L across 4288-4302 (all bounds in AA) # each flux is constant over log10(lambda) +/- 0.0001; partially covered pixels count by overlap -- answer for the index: -0.05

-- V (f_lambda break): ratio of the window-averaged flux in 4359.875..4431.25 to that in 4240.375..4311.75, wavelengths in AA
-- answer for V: 0.96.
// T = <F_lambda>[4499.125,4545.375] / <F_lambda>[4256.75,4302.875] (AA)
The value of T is 0.91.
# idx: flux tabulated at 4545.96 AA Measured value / 11.2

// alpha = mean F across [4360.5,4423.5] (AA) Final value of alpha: 13.2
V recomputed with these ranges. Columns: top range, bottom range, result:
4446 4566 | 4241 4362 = 0.96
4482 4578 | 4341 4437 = 0.96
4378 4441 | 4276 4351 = 1.00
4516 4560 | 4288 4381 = 0.96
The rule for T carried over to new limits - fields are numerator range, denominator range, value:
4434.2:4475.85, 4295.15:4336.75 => 0.99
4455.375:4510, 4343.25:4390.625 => 1.01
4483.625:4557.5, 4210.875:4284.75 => 0.92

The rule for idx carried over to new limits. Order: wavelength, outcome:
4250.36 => 14.45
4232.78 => 14.13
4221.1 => 14.09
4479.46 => 13.44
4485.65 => 13.23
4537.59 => 12.69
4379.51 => 12.35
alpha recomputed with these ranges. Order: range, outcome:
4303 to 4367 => 12.7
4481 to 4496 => 13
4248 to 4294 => 13.8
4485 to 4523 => 12.9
